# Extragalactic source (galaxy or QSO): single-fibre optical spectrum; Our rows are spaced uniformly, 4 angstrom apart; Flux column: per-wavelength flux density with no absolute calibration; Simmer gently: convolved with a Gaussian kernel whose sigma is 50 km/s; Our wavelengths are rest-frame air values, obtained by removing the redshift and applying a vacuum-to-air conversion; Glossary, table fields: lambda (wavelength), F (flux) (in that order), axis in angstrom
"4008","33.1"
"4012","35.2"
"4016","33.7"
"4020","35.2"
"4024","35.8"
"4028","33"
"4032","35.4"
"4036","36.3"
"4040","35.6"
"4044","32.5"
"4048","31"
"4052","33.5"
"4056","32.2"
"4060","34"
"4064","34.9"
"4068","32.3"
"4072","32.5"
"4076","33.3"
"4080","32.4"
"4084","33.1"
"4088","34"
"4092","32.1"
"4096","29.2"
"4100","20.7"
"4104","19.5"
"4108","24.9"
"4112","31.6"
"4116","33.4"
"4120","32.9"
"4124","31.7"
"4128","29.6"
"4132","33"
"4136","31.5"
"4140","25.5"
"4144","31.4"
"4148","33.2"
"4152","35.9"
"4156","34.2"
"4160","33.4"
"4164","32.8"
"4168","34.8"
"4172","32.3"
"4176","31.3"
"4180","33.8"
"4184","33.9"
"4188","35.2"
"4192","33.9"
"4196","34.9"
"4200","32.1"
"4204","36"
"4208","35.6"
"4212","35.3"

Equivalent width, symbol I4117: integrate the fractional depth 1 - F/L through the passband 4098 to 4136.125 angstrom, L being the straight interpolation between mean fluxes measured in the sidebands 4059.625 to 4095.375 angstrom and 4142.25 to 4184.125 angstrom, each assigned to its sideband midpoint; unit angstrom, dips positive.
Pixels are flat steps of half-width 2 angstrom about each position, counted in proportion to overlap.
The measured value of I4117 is 5.1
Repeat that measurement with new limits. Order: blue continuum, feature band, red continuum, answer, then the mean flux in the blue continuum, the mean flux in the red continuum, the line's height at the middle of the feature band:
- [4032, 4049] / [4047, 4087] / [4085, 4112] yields -2.6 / 34.2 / 27.3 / 31.1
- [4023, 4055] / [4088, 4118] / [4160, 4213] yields 5.5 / 34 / 33.9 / 34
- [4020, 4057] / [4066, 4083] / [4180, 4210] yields 0.7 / 34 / 34.5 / 34.1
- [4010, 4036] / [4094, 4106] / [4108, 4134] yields 3.4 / 34.8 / 31.5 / 32.2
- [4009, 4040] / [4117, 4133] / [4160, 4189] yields 1.0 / 34.9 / 33.4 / 33.9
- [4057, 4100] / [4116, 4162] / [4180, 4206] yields 1.7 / 32.2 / 34.3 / 33.3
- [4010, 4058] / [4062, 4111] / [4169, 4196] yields 5.8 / 34.1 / 33.6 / 33.9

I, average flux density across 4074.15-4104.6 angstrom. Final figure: 29.7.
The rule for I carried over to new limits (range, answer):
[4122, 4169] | 32.2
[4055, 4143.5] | 30.6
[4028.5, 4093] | 33.5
